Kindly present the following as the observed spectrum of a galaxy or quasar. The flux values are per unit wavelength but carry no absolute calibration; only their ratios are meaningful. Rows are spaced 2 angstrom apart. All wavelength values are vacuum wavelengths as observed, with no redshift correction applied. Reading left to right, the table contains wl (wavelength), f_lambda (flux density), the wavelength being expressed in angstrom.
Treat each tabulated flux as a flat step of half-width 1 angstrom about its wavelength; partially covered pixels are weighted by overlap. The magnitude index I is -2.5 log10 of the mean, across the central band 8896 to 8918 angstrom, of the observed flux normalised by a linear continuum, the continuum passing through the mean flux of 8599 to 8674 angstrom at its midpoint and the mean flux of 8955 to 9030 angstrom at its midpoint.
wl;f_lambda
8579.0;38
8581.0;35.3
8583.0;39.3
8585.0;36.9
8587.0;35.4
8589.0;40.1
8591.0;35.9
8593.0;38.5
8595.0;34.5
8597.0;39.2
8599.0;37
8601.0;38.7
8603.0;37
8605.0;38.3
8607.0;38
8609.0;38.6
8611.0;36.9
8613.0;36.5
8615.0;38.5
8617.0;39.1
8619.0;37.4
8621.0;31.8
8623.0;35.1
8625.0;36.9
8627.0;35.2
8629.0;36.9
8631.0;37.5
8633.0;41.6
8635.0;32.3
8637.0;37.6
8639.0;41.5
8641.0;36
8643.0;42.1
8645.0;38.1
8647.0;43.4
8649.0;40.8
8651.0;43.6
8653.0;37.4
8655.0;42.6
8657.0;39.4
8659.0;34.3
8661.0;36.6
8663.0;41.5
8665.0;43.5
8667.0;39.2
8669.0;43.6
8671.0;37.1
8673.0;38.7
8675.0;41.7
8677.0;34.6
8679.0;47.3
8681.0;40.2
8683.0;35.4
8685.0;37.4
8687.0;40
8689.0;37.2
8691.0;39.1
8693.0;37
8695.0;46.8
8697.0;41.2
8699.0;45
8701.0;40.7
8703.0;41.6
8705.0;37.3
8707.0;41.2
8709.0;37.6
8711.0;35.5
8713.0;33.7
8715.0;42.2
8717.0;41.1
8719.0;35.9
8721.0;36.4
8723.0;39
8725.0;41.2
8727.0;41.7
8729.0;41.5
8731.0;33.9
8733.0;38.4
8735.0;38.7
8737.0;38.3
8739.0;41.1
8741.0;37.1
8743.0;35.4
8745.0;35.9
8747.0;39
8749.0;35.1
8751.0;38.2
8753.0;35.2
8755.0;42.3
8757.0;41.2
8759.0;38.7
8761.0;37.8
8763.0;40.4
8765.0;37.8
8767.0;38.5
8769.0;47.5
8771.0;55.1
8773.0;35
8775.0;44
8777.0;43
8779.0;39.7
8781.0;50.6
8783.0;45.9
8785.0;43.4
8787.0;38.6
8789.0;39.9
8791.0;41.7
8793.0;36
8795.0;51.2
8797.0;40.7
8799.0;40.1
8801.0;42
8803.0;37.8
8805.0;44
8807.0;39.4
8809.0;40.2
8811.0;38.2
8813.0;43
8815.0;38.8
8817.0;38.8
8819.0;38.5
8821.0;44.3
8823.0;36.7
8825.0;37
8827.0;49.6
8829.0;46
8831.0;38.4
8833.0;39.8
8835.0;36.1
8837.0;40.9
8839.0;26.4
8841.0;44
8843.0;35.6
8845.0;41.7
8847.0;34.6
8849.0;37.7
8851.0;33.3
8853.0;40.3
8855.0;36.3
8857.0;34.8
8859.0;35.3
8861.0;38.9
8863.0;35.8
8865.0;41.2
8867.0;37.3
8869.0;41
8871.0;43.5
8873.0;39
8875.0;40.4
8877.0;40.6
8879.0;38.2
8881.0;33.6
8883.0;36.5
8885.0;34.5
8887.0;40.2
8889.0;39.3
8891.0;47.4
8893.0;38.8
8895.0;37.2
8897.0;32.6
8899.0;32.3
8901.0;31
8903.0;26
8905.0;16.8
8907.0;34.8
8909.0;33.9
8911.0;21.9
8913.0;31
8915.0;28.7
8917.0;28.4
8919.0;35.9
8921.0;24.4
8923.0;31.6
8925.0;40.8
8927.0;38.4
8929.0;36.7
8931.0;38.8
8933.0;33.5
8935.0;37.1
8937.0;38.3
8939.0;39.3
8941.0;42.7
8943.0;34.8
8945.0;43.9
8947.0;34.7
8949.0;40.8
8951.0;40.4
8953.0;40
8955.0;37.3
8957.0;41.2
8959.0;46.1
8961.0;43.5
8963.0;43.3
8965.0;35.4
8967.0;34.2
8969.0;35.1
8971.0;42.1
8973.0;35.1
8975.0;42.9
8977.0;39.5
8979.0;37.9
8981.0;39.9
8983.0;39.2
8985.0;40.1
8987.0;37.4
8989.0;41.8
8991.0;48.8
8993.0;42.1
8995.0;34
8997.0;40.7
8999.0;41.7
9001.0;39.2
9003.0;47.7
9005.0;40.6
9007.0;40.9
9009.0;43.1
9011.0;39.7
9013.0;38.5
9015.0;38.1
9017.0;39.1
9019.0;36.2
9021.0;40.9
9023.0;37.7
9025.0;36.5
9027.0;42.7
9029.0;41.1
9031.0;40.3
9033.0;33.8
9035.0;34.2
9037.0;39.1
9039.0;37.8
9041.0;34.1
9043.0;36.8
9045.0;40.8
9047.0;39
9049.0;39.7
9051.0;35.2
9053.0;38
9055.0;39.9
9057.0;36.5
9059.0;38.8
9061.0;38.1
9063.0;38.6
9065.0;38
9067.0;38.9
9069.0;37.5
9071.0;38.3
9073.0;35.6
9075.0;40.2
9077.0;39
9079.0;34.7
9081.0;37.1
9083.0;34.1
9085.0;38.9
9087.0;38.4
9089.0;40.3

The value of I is 0.35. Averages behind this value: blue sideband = 38.4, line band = 28.9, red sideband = 40.1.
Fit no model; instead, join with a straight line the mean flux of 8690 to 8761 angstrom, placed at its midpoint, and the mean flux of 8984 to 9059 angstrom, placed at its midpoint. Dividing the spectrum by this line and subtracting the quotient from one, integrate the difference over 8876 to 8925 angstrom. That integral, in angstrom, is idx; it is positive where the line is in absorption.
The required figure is 7.3 angstrom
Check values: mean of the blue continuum 39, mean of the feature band 33.3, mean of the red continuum 39.3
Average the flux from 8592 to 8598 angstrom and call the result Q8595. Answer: 37.4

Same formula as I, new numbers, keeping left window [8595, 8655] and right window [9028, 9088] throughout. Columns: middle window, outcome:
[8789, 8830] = -0.09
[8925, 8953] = -0.02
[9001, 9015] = -0.10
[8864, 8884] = -0.04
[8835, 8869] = 0.02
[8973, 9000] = -0.07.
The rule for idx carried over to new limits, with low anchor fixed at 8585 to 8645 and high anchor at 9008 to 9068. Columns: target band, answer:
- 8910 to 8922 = 3.1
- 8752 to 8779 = -2.5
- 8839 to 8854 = 0.2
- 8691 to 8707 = -1.5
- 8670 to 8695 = -1.1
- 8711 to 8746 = -0.5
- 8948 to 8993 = -2.3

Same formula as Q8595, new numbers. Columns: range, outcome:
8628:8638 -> 37.2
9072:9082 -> 37.3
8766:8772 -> 47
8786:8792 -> 40.1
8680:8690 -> 38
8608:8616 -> 37.6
